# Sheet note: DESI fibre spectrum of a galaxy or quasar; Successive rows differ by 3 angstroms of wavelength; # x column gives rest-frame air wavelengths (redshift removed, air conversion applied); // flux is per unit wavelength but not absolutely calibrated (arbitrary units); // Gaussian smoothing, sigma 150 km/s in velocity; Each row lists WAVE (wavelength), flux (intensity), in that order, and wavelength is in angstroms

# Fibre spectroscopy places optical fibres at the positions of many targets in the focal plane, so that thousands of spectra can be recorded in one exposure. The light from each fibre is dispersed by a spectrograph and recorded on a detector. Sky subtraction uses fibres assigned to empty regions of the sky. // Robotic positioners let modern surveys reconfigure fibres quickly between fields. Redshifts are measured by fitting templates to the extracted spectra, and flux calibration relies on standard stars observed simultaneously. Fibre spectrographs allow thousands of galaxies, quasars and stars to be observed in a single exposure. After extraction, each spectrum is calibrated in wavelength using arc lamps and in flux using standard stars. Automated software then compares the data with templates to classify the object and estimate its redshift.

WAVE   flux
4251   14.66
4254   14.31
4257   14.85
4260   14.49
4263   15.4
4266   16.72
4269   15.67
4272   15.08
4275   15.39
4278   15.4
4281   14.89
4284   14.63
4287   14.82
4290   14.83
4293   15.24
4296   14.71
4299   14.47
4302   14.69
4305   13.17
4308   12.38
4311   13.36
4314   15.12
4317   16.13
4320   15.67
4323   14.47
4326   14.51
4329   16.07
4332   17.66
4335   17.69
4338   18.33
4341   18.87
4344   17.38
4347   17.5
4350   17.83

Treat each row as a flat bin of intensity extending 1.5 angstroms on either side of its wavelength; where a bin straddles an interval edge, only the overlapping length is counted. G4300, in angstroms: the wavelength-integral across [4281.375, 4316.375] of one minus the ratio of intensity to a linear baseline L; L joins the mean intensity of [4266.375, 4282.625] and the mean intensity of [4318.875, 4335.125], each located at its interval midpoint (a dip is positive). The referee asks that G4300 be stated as 2.8 angstroms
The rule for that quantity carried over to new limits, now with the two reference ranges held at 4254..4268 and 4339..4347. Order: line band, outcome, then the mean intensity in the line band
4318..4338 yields 1.5 angstroms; 16.2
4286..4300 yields 1.3 angstroms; 14.8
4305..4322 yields 2.6 angstroms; 14.4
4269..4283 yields 0.5 angstroms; 15.2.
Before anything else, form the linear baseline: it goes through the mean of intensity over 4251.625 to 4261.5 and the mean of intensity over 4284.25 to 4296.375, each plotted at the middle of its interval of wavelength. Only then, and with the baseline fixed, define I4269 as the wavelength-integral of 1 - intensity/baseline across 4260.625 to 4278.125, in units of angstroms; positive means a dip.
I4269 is -1.1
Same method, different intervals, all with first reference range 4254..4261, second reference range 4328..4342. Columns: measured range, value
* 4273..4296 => 1.0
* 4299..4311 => 2.2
